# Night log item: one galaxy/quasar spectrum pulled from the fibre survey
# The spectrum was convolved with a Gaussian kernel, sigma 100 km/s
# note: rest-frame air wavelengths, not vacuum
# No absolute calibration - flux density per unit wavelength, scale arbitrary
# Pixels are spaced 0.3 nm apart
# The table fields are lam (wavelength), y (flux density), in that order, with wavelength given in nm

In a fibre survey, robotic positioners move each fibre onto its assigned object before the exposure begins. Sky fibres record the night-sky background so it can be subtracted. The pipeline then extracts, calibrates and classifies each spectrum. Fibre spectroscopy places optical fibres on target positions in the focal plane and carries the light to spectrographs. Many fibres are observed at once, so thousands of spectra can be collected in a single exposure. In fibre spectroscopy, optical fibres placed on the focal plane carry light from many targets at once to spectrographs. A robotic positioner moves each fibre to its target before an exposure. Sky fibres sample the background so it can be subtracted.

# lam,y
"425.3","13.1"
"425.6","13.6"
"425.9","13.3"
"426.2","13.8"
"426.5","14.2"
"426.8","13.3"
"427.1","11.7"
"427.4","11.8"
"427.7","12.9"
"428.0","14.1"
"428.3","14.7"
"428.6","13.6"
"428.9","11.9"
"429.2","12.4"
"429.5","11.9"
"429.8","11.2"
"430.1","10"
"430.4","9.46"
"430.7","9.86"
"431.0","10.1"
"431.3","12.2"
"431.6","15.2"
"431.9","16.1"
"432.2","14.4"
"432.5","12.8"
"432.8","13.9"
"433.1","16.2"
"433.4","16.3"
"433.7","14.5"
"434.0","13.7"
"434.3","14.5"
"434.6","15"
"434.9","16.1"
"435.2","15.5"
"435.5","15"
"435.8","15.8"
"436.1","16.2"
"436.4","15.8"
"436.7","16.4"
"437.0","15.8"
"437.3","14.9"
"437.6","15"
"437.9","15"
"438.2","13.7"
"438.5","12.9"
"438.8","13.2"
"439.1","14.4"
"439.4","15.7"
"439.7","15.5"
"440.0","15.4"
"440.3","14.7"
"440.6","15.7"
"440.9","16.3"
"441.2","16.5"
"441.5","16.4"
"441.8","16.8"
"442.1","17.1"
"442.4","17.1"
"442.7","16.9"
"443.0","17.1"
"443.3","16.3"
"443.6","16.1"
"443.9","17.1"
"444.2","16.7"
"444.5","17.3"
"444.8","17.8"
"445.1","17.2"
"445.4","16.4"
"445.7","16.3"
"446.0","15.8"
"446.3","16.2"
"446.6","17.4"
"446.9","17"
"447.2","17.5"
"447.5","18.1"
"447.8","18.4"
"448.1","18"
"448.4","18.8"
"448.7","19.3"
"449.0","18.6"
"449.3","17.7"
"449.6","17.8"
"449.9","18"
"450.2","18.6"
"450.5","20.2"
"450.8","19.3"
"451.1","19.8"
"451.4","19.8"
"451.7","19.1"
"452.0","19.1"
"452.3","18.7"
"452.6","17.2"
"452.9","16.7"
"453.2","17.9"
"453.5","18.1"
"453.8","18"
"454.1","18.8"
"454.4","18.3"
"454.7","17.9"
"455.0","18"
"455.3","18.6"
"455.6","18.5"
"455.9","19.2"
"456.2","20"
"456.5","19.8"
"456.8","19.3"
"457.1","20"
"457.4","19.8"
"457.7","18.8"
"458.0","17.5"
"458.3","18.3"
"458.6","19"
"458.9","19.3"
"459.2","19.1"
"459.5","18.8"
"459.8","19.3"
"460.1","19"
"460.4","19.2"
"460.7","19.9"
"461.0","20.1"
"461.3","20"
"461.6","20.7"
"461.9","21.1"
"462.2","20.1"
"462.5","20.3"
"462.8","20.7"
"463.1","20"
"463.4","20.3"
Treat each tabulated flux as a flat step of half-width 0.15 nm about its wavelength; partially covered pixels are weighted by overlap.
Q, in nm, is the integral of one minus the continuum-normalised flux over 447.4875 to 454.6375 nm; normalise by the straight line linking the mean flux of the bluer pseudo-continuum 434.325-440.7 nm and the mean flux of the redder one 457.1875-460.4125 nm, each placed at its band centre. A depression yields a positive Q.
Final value -0.40 nm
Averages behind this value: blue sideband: 15.1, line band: 18.5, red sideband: 18.9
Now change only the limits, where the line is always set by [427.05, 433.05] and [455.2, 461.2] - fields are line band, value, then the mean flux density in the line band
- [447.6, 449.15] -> -0.16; 18.6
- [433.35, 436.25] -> -0.32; 15.2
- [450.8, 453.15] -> -0.12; 18.6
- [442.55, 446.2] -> -0.18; 16.7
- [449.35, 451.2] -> -0.16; 18.9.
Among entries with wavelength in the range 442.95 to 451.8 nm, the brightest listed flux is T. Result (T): 20.2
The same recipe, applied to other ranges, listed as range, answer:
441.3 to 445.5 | 17.8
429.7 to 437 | 16.4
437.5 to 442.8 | 17.1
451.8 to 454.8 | 19.1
